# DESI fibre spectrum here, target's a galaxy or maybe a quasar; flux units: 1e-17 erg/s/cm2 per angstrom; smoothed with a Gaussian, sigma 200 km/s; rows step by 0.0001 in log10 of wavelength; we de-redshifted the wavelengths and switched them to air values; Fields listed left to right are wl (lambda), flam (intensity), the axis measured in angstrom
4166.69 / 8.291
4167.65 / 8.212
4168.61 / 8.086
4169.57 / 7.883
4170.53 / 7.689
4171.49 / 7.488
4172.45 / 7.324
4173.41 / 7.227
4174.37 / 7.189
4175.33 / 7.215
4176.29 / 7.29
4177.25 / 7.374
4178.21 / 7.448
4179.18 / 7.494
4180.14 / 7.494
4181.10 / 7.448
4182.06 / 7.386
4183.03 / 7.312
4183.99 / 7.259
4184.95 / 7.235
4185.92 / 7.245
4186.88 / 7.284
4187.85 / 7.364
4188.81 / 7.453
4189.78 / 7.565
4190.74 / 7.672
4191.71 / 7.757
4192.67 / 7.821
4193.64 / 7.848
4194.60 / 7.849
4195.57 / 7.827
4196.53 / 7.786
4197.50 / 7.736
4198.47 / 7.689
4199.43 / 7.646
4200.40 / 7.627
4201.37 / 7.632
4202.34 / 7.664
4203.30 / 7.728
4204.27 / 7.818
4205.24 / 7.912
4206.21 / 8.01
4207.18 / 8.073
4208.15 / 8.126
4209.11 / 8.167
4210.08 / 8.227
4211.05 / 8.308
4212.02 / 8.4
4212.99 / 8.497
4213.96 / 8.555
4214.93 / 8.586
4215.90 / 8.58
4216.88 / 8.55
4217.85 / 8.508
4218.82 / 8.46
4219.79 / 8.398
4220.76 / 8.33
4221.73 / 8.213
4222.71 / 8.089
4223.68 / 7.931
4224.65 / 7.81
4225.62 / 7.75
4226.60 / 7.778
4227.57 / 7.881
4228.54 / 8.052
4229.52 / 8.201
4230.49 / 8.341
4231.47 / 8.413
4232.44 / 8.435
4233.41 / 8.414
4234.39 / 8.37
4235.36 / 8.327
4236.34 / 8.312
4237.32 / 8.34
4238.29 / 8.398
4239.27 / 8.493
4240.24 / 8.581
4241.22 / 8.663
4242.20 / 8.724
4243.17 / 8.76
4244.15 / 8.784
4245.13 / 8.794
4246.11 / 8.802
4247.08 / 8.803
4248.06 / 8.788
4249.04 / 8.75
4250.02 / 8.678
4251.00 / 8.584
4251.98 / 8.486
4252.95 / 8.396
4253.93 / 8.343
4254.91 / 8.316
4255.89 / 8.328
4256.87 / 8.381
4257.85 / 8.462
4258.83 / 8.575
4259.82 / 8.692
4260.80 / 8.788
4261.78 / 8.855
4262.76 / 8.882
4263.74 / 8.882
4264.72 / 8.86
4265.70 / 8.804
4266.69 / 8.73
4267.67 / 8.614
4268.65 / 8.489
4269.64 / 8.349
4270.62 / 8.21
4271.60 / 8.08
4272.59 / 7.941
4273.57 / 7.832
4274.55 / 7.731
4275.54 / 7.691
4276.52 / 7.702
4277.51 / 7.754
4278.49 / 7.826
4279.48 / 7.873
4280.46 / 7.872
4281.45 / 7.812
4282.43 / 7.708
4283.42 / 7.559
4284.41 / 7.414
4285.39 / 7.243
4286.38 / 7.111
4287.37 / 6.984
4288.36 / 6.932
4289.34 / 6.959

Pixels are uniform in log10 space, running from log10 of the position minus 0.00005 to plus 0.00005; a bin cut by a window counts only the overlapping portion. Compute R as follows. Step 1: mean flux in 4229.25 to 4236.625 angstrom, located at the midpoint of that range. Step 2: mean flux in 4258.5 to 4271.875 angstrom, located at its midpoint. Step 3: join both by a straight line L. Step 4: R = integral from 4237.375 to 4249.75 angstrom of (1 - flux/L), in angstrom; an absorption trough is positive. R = -0.3 angstrom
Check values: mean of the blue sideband 8.36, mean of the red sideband 8.64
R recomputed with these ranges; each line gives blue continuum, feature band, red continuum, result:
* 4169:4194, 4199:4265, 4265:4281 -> -4.6 angstrom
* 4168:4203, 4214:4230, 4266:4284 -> -1.0 angstrom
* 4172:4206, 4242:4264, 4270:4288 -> -2.9 angstrom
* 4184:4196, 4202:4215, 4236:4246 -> -0.3 angstrom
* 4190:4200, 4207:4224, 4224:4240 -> -0.7 angstrom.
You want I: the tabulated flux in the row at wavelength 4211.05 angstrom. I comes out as 8.308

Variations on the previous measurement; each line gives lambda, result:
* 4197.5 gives 7.736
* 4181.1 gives 7.448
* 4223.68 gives 7.931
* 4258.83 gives 8.575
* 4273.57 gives 7.832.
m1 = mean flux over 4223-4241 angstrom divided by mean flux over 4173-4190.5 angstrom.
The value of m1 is 1.12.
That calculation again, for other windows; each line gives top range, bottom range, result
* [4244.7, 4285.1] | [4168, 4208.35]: 1.10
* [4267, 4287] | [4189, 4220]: 0.98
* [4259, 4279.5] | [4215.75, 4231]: 1.02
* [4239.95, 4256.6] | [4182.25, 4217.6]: 1.10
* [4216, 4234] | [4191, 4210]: 1.05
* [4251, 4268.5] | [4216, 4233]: 1.05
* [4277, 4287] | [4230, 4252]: 0.89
